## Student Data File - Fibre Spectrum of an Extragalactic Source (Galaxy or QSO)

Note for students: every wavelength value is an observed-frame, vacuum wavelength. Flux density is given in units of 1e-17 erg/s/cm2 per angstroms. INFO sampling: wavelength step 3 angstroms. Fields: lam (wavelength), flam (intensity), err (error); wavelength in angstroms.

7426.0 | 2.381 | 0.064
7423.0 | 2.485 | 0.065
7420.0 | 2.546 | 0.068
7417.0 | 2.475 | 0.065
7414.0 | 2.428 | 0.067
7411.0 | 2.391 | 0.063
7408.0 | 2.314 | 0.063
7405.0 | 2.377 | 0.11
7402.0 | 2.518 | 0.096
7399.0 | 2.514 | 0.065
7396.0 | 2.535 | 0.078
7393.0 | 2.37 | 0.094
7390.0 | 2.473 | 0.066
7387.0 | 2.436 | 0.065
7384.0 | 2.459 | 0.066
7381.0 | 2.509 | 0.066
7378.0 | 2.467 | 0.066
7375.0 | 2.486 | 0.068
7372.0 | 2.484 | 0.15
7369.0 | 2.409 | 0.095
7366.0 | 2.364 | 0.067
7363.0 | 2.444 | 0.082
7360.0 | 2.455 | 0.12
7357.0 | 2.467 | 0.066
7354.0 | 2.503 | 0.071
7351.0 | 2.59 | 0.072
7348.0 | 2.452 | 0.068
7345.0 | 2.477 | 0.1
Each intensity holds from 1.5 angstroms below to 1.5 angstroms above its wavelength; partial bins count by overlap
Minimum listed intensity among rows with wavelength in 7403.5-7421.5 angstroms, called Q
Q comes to 2.314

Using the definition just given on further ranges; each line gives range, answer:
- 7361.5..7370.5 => 2.364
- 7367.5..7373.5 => 2.409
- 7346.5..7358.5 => 2.452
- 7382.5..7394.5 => 2.37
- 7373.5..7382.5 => 2.467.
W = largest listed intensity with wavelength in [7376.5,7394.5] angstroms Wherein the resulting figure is 2.509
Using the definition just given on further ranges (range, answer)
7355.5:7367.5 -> 2.467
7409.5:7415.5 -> 2.428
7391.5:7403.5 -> 2.535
